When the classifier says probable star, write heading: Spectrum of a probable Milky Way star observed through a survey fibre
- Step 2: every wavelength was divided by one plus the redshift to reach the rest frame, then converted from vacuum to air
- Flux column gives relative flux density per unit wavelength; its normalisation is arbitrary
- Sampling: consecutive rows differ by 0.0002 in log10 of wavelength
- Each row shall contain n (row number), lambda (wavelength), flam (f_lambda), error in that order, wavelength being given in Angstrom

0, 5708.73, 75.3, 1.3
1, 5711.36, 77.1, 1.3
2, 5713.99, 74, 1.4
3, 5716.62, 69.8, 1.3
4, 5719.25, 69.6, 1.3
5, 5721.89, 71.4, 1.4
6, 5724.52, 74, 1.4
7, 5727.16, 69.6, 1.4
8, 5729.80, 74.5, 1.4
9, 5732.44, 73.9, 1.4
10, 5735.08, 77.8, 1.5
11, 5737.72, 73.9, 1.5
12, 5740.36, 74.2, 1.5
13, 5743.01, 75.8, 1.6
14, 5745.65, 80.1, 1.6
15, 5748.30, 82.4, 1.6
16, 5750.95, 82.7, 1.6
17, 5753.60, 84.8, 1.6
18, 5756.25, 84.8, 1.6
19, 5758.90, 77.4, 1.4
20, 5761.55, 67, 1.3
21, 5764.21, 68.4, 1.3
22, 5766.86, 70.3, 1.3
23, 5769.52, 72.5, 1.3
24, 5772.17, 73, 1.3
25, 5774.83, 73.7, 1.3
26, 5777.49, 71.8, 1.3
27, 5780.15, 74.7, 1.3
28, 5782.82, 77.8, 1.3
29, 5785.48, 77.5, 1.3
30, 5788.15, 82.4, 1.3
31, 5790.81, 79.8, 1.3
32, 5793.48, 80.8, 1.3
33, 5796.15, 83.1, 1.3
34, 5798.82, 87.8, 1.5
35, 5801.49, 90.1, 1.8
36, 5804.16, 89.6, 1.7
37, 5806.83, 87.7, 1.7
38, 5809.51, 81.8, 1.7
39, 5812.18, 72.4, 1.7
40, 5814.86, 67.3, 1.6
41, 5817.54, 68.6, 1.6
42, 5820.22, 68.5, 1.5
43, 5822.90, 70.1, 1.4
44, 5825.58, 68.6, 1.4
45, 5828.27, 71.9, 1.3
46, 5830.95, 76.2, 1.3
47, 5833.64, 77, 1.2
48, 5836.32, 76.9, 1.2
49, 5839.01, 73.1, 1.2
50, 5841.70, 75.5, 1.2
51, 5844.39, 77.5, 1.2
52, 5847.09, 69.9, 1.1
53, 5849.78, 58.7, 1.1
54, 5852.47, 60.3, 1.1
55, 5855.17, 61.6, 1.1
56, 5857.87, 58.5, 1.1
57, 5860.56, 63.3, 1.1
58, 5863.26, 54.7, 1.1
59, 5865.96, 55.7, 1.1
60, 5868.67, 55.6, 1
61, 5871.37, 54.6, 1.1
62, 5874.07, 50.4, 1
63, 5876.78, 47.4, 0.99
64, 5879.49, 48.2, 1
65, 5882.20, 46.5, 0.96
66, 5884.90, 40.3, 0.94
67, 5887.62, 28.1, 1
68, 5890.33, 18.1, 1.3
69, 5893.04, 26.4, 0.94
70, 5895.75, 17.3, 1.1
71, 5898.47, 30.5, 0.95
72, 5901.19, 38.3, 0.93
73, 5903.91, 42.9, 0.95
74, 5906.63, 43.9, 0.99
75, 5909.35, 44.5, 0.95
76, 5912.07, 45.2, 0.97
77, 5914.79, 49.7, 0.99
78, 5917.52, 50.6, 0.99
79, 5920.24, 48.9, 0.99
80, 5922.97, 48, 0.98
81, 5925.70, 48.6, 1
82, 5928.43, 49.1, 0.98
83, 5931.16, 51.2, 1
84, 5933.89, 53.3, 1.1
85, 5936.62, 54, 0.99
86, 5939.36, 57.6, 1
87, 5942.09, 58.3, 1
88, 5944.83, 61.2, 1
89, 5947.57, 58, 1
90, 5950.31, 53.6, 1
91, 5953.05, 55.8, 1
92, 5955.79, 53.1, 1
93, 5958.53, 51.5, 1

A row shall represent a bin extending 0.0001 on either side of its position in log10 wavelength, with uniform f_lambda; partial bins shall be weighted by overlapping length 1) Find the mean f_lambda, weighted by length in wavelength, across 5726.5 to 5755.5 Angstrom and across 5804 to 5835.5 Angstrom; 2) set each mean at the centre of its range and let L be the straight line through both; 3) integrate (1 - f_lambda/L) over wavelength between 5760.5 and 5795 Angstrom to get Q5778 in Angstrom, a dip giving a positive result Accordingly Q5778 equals 0.6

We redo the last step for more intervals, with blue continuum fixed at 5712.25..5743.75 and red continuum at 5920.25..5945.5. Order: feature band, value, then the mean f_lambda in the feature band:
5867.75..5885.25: 2.8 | 49.4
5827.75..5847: -3.9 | 75.2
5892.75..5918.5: 7.5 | 39.3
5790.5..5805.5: -4.4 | 85.6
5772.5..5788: -1.7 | 75.5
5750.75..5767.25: -1.5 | 76.4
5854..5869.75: 0.5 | 58.2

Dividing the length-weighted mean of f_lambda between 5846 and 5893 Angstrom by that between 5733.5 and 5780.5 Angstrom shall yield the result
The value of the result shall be 0.67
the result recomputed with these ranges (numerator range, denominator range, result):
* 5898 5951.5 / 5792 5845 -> 0.64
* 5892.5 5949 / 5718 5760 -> 0.61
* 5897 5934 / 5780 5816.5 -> 0.56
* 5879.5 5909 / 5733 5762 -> 0.44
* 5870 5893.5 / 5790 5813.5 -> 0.48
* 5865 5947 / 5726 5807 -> 0.58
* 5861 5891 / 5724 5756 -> 0.60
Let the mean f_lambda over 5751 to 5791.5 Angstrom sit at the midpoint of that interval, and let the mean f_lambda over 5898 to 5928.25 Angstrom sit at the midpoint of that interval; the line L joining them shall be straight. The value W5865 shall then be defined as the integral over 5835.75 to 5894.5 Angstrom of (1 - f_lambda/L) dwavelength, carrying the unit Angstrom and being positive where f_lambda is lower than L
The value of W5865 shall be 2.28 Angstrom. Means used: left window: 75.9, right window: 45.2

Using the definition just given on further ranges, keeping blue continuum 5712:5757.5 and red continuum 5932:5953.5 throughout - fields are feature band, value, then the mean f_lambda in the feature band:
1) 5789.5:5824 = -4.87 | 79.1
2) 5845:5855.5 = 0.22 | 63.7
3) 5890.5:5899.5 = 5.51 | 23.7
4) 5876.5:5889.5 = 4.48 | 40.7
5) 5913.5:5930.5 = 2.65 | 49.2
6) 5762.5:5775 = 0.27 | 71.3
